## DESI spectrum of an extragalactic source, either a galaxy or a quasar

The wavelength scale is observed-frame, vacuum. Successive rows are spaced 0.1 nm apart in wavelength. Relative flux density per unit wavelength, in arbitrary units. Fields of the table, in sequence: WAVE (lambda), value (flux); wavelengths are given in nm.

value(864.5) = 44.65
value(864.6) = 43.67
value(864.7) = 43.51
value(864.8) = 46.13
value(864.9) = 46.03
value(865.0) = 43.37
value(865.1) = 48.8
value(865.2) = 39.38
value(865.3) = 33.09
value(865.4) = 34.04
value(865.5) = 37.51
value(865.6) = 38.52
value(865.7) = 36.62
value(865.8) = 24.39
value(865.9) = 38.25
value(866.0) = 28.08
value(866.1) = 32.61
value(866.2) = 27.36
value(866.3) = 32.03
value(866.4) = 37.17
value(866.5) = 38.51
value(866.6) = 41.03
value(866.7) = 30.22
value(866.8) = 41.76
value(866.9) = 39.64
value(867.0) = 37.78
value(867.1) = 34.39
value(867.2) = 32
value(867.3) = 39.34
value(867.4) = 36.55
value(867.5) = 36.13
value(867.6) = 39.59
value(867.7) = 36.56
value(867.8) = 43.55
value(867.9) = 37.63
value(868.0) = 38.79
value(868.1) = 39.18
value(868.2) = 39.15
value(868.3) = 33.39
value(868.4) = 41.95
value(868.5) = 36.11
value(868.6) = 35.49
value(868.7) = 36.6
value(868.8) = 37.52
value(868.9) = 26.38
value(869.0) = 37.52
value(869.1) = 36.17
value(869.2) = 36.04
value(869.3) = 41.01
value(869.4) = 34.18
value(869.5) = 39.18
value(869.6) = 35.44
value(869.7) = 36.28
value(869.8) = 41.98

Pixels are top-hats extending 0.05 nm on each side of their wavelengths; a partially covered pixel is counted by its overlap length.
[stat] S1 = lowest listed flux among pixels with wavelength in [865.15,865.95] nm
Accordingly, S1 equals 24.39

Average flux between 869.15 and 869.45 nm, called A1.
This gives 37.1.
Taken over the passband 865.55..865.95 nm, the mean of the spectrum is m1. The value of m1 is 34.4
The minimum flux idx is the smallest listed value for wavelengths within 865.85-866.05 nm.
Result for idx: 28.08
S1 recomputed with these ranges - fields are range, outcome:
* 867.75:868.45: 33.39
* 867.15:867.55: 32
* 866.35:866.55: 37.17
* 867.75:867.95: 37.63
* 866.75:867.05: 37.78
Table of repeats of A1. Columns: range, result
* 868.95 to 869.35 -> 37.7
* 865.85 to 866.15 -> 33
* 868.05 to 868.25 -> 39.2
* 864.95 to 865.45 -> 39.7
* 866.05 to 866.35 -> 30.7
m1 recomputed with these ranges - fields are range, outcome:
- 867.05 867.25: 33.2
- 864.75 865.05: 45.2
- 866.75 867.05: 39.7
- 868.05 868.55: 38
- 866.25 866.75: 35.8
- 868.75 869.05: 33.8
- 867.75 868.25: 39.7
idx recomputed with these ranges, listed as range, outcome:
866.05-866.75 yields 27.36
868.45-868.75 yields 35.49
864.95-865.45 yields 33.09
